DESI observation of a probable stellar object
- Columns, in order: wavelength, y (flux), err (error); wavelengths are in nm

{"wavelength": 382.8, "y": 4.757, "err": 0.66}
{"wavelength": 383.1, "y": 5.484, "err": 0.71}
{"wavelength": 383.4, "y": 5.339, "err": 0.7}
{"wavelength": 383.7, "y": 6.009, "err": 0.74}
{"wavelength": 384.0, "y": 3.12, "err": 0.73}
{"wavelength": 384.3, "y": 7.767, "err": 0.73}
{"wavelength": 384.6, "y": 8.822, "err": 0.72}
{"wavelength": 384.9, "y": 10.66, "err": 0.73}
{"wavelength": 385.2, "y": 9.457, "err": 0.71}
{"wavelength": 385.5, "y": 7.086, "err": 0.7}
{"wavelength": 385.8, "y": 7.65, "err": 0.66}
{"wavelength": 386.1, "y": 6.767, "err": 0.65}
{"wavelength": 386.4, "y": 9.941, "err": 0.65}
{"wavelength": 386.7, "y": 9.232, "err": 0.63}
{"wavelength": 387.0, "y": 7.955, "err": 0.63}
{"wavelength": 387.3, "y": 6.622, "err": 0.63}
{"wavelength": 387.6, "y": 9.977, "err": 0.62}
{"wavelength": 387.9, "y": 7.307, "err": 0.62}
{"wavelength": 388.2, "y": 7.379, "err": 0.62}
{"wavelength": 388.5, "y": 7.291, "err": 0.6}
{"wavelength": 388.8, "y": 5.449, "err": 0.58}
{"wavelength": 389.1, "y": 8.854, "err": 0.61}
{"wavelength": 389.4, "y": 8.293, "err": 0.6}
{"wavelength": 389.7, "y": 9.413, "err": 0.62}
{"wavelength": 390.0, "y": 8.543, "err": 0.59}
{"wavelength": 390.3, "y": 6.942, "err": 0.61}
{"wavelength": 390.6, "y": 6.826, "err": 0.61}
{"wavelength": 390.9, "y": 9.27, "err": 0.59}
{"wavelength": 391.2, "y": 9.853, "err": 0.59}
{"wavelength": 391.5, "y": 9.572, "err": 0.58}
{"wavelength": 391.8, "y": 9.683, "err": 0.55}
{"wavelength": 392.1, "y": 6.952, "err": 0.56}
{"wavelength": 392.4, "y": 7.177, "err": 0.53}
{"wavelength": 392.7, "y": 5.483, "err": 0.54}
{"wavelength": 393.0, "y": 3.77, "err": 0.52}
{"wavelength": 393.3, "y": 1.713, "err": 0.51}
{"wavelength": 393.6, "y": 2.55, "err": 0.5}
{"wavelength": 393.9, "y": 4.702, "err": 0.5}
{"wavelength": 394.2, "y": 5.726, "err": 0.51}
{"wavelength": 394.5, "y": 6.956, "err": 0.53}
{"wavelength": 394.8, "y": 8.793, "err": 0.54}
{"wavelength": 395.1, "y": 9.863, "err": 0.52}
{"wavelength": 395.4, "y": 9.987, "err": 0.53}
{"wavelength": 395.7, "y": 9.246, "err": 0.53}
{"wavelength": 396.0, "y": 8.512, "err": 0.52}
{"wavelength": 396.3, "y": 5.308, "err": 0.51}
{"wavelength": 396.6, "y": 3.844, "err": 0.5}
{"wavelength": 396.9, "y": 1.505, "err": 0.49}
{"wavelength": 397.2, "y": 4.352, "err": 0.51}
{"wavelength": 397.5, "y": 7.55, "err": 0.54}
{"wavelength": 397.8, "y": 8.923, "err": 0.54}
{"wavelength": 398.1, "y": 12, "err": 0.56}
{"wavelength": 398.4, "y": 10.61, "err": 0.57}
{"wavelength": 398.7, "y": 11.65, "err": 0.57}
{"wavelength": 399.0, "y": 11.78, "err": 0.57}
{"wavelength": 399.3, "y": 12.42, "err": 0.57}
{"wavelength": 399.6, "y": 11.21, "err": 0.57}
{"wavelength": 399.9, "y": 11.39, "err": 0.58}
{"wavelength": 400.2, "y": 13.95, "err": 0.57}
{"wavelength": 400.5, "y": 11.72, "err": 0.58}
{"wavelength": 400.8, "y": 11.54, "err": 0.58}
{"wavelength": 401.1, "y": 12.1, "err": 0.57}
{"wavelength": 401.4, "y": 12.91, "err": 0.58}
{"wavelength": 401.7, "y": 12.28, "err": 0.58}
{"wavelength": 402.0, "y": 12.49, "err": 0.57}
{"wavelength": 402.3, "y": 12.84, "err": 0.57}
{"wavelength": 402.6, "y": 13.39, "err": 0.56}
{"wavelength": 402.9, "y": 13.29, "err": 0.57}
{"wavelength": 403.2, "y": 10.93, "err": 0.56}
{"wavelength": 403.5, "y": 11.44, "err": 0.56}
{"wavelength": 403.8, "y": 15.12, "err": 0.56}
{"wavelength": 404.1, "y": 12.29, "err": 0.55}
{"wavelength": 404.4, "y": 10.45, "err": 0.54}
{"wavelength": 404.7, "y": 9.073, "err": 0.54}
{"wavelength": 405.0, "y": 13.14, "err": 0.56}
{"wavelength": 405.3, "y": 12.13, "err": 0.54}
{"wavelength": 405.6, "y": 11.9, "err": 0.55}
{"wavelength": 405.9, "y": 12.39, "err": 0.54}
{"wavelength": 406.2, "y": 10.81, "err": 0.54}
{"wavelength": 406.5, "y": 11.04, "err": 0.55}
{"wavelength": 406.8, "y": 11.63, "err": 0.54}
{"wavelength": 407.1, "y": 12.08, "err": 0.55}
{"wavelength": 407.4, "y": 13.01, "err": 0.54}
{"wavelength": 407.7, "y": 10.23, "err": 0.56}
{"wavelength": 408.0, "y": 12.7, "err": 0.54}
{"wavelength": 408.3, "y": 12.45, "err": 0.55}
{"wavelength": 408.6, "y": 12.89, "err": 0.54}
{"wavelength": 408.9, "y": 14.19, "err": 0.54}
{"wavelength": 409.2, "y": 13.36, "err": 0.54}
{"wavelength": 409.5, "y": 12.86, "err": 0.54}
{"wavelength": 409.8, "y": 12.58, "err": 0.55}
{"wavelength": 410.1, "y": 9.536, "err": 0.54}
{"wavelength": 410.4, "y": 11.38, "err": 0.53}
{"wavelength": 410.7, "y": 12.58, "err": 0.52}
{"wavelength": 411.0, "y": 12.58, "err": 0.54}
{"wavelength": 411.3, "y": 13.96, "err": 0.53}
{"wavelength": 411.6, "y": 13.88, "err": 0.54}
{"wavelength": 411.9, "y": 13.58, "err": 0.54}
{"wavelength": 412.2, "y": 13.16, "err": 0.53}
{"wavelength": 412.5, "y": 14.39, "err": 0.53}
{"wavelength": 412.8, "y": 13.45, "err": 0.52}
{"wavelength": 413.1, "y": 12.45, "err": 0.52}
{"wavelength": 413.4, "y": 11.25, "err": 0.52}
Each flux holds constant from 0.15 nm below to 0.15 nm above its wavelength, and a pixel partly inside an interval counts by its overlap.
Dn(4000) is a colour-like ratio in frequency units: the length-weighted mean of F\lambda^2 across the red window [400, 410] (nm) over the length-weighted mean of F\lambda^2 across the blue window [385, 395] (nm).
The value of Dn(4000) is 1.8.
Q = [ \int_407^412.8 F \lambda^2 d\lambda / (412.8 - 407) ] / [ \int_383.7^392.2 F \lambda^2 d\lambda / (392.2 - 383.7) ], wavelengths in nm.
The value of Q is 1.76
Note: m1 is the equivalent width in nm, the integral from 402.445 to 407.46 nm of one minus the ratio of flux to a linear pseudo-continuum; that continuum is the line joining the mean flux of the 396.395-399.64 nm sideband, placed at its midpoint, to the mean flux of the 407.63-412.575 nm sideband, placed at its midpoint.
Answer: -0.487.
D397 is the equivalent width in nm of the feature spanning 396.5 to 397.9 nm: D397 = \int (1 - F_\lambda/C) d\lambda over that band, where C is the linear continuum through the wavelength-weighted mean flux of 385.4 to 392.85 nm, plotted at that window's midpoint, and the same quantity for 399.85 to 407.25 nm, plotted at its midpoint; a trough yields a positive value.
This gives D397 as 0.70 nm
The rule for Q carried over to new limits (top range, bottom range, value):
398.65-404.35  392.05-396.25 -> 1.97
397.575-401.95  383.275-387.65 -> 1.63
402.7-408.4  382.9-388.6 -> 1.74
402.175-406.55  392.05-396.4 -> 1.96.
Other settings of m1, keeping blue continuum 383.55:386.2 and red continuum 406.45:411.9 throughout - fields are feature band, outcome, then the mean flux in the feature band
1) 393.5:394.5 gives 0.49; 4.81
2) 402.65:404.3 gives -0.19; 12.6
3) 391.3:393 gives 0.28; 7.48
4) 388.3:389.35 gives 0.13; 7.31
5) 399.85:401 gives -0.17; 12.2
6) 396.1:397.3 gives 0.72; 3.93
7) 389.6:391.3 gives 0.04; 8.41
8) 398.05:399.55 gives -0.19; 11.6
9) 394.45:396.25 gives 0.15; 8.8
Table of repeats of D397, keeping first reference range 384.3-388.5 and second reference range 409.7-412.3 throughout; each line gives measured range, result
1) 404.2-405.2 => 0.04 nm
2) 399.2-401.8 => -0.34 nm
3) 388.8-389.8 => 0.06 nm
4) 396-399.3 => 0.74 nm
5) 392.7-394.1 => 0.88 nm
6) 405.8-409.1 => -0.05 nm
